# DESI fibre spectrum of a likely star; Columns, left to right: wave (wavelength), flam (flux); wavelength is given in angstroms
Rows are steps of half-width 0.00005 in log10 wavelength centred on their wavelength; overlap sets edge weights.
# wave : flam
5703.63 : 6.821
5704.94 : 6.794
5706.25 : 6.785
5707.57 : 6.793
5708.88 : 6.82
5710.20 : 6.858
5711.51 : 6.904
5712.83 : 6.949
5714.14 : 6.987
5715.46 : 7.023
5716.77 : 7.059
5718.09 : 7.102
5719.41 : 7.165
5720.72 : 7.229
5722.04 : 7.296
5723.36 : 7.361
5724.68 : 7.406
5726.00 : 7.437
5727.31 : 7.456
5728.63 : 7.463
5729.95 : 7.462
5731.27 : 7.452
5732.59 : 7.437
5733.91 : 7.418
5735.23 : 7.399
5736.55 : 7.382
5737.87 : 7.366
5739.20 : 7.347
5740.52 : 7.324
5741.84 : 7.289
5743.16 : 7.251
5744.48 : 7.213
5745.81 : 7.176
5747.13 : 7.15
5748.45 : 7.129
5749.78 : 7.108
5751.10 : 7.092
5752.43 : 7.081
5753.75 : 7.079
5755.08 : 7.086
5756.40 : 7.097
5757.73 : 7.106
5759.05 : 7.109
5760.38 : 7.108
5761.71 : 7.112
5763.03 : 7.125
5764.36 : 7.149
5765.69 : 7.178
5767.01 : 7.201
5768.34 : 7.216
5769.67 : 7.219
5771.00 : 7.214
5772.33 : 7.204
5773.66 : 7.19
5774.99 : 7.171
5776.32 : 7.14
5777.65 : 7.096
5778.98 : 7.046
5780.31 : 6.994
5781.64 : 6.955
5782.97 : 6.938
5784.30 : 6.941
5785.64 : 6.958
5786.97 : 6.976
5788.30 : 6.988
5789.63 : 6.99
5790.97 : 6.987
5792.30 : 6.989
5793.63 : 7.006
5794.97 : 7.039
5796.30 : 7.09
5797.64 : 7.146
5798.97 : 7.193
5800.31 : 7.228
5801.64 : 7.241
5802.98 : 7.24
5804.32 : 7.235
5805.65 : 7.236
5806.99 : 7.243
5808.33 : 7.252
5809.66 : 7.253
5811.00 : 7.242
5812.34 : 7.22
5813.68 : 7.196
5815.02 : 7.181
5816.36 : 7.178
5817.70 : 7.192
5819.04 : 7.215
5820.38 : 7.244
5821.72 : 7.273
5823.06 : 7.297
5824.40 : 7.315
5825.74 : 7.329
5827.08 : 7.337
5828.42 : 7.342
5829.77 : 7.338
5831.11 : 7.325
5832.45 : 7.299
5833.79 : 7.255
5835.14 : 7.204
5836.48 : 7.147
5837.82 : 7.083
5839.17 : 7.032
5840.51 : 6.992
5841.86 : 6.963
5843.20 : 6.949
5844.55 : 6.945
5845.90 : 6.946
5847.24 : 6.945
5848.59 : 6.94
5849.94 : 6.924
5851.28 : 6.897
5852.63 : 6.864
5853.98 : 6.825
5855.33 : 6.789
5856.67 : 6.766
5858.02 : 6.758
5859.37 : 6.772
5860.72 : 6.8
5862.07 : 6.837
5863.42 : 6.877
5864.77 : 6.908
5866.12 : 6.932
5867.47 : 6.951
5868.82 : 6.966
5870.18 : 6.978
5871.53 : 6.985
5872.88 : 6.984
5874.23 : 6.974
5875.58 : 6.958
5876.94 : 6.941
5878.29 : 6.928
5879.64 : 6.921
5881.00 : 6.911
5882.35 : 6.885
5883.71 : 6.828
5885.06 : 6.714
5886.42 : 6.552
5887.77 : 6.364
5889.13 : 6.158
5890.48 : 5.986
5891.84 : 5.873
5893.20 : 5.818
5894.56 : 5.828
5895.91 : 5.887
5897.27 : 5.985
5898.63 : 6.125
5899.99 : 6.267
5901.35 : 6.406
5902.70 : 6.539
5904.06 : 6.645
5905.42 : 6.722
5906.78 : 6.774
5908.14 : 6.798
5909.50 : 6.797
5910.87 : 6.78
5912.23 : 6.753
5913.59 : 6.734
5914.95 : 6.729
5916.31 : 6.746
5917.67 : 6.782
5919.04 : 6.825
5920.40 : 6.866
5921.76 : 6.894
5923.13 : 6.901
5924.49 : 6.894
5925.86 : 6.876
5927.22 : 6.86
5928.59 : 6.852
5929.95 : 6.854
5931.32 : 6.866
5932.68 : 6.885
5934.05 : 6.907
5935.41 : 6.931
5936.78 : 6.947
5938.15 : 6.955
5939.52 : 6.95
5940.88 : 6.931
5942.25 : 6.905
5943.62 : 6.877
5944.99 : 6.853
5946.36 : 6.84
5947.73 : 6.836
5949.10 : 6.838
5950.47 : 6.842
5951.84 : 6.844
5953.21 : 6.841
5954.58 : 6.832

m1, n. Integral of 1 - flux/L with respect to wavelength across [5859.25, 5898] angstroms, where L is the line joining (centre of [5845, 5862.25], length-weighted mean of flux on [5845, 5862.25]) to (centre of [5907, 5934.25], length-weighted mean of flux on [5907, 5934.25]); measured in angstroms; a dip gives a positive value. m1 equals 1.2 angstroms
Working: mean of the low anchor 6.85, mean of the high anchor 6.83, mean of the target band 6.63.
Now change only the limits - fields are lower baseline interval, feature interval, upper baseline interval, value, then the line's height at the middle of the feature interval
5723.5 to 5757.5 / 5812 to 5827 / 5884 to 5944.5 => -0.6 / 6.99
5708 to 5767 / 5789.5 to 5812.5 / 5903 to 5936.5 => -0.3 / 7.07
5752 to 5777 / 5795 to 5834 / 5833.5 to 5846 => -0.9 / 7.08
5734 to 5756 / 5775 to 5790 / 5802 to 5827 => 0.5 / 7.23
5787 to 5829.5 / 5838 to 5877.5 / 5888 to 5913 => -1.1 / 6.73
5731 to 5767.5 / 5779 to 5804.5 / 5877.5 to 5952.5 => 0.1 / 7.07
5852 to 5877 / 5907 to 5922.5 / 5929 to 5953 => 0.2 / 6.89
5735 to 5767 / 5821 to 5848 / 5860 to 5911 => -1.3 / 6.83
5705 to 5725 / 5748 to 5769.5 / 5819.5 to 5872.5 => -0.3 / 7.03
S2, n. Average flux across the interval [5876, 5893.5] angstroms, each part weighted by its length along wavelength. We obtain 6.55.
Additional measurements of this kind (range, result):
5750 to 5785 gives 7.11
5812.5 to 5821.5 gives 7.2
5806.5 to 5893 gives 6.97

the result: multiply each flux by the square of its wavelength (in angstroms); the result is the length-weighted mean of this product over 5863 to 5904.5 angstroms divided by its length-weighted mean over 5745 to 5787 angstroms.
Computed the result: 0.96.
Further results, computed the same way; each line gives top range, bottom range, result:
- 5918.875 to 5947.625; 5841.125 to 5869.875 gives 1.03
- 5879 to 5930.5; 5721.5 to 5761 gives 0.96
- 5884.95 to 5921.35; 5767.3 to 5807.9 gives 0.95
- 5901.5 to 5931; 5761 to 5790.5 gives 1.00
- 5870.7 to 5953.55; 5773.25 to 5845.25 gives 0.97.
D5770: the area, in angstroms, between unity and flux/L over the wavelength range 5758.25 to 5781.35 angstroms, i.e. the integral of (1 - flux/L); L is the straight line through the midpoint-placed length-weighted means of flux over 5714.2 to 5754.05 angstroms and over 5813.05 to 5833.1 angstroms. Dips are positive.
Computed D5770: 0.4 angstroms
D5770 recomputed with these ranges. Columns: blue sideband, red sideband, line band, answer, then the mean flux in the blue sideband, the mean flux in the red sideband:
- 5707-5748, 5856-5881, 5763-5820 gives -0.44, 7.23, 6.9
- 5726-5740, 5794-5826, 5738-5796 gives 1.71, 7.42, 7.22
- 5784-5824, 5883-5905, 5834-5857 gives -0.76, 7.15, 6.26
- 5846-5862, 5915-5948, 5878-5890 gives 0.32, 6.85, 6.87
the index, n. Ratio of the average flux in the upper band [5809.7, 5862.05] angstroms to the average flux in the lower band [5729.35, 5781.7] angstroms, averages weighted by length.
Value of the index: 0.98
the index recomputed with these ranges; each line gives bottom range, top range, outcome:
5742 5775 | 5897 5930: 0.94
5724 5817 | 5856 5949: 0.94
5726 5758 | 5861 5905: 0.91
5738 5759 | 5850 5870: 0.96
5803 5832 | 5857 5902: 0.91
